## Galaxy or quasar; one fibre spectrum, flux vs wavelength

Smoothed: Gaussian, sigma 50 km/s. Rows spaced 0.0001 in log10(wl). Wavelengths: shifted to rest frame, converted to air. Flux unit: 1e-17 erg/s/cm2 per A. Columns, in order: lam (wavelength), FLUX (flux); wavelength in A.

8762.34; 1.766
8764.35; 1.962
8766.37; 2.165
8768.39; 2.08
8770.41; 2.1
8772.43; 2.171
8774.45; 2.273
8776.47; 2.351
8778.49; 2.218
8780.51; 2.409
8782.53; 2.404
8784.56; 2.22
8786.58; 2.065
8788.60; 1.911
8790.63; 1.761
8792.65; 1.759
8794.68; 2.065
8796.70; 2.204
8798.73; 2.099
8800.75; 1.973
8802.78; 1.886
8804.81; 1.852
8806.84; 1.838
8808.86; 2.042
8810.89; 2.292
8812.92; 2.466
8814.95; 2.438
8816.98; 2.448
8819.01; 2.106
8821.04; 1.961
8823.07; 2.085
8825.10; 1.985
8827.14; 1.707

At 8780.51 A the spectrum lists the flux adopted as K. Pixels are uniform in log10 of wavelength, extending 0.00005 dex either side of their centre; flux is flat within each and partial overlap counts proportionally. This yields 2.409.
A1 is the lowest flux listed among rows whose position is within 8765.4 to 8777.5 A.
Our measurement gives 2.08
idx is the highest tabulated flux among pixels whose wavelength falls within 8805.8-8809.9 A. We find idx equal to 2.042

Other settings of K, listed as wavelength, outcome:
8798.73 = 2.099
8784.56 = 2.22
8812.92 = 2.466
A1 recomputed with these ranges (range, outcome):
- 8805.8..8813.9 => 1.838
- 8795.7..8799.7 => 2.099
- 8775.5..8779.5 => 2.218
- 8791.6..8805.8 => 1.759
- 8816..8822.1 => 1.961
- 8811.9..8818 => 2.438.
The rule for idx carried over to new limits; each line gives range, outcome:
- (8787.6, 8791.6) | 1.911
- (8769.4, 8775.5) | 2.273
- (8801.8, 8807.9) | 1.886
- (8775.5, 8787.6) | 2.409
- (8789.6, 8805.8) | 2.204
